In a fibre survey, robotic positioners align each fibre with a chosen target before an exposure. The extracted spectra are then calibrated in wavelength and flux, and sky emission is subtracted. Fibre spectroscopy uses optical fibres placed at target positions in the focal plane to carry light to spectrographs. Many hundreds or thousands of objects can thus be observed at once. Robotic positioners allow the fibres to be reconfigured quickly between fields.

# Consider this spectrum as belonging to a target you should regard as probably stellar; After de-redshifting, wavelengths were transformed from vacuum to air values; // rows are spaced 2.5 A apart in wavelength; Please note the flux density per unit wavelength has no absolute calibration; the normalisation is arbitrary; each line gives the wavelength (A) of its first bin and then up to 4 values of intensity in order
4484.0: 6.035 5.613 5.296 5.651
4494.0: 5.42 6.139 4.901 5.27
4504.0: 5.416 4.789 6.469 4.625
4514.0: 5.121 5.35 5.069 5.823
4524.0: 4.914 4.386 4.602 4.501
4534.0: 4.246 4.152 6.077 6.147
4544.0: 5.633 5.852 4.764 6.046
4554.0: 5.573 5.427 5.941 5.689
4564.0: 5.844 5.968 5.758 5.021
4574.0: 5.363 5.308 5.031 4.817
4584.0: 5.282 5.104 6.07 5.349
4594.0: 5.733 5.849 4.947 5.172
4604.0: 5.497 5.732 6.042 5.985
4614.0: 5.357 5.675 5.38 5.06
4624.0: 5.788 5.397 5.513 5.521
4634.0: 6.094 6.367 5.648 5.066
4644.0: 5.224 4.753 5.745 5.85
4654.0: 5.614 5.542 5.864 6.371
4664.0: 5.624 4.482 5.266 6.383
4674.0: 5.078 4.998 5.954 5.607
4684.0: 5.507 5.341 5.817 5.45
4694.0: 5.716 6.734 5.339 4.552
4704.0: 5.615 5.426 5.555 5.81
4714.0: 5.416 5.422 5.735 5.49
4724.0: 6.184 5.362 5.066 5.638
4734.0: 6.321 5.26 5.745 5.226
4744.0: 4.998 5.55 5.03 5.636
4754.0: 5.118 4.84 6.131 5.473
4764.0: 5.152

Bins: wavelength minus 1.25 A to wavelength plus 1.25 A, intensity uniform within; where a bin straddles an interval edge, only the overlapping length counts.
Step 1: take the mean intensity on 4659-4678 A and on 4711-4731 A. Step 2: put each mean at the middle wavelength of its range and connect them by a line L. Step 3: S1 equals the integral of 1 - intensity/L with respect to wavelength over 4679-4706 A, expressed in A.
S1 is -0.30 A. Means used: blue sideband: 5.49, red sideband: 5.55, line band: 5.58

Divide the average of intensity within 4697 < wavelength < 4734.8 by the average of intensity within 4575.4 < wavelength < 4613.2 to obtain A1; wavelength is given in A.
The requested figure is 1.0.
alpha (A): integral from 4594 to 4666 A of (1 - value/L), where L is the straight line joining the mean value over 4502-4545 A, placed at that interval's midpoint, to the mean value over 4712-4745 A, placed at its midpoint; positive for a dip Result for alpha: -3.3 A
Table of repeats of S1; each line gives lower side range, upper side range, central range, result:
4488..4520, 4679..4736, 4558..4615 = -0.66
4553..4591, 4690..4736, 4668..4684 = 0.05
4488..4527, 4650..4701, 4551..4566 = -0.97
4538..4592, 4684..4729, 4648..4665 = -0.74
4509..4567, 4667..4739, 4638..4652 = 0.32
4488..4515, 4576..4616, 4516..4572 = 0.75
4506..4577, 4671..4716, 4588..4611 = -0.80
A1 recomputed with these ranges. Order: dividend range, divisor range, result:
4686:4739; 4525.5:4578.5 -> 1.05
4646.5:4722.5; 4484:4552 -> 1.05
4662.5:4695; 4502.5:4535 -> 1.09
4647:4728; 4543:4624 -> 1.01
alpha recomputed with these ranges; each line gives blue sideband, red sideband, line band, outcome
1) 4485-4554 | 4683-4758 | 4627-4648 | -0.4 A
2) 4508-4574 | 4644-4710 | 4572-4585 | 0.6 A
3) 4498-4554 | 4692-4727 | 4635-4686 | -0.5 A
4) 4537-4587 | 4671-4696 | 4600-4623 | 0.0 A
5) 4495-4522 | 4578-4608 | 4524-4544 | 1.6 A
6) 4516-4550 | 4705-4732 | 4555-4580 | -1.7 A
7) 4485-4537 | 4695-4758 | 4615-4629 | -0.4 A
